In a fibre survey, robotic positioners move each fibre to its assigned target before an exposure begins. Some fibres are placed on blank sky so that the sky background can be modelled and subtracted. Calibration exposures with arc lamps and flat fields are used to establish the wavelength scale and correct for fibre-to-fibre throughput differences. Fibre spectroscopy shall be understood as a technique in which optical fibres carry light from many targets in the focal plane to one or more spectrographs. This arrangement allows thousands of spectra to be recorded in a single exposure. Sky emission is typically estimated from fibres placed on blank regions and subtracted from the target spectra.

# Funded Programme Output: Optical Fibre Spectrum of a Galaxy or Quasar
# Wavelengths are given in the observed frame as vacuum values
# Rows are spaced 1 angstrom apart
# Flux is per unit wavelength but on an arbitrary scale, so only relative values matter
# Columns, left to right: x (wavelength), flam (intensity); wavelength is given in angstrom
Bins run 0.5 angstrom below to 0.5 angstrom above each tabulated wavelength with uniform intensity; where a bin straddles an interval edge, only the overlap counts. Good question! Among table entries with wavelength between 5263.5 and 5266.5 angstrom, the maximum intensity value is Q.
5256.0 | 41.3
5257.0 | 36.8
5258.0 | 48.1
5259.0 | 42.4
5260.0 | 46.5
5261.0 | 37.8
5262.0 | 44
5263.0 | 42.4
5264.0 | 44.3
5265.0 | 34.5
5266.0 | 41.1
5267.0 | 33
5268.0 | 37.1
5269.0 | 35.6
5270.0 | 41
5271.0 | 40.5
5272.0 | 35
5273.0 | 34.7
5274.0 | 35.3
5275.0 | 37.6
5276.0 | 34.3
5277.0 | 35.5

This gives 44.3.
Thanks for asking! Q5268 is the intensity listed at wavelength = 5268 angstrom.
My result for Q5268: 37.1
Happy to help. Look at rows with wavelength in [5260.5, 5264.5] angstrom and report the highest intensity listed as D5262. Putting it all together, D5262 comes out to 44.3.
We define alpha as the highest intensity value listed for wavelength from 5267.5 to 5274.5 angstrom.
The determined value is 41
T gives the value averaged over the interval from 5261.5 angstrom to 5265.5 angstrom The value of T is 41.3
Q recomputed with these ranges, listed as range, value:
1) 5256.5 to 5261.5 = 48.1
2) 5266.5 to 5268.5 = 37.1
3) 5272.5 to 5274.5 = 35.3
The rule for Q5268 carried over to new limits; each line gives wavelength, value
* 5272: 35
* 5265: 34.5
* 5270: 41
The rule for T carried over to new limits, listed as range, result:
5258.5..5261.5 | 42.2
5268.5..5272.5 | 38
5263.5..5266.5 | 40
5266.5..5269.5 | 35.2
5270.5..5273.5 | 36.7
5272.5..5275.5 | 35.9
